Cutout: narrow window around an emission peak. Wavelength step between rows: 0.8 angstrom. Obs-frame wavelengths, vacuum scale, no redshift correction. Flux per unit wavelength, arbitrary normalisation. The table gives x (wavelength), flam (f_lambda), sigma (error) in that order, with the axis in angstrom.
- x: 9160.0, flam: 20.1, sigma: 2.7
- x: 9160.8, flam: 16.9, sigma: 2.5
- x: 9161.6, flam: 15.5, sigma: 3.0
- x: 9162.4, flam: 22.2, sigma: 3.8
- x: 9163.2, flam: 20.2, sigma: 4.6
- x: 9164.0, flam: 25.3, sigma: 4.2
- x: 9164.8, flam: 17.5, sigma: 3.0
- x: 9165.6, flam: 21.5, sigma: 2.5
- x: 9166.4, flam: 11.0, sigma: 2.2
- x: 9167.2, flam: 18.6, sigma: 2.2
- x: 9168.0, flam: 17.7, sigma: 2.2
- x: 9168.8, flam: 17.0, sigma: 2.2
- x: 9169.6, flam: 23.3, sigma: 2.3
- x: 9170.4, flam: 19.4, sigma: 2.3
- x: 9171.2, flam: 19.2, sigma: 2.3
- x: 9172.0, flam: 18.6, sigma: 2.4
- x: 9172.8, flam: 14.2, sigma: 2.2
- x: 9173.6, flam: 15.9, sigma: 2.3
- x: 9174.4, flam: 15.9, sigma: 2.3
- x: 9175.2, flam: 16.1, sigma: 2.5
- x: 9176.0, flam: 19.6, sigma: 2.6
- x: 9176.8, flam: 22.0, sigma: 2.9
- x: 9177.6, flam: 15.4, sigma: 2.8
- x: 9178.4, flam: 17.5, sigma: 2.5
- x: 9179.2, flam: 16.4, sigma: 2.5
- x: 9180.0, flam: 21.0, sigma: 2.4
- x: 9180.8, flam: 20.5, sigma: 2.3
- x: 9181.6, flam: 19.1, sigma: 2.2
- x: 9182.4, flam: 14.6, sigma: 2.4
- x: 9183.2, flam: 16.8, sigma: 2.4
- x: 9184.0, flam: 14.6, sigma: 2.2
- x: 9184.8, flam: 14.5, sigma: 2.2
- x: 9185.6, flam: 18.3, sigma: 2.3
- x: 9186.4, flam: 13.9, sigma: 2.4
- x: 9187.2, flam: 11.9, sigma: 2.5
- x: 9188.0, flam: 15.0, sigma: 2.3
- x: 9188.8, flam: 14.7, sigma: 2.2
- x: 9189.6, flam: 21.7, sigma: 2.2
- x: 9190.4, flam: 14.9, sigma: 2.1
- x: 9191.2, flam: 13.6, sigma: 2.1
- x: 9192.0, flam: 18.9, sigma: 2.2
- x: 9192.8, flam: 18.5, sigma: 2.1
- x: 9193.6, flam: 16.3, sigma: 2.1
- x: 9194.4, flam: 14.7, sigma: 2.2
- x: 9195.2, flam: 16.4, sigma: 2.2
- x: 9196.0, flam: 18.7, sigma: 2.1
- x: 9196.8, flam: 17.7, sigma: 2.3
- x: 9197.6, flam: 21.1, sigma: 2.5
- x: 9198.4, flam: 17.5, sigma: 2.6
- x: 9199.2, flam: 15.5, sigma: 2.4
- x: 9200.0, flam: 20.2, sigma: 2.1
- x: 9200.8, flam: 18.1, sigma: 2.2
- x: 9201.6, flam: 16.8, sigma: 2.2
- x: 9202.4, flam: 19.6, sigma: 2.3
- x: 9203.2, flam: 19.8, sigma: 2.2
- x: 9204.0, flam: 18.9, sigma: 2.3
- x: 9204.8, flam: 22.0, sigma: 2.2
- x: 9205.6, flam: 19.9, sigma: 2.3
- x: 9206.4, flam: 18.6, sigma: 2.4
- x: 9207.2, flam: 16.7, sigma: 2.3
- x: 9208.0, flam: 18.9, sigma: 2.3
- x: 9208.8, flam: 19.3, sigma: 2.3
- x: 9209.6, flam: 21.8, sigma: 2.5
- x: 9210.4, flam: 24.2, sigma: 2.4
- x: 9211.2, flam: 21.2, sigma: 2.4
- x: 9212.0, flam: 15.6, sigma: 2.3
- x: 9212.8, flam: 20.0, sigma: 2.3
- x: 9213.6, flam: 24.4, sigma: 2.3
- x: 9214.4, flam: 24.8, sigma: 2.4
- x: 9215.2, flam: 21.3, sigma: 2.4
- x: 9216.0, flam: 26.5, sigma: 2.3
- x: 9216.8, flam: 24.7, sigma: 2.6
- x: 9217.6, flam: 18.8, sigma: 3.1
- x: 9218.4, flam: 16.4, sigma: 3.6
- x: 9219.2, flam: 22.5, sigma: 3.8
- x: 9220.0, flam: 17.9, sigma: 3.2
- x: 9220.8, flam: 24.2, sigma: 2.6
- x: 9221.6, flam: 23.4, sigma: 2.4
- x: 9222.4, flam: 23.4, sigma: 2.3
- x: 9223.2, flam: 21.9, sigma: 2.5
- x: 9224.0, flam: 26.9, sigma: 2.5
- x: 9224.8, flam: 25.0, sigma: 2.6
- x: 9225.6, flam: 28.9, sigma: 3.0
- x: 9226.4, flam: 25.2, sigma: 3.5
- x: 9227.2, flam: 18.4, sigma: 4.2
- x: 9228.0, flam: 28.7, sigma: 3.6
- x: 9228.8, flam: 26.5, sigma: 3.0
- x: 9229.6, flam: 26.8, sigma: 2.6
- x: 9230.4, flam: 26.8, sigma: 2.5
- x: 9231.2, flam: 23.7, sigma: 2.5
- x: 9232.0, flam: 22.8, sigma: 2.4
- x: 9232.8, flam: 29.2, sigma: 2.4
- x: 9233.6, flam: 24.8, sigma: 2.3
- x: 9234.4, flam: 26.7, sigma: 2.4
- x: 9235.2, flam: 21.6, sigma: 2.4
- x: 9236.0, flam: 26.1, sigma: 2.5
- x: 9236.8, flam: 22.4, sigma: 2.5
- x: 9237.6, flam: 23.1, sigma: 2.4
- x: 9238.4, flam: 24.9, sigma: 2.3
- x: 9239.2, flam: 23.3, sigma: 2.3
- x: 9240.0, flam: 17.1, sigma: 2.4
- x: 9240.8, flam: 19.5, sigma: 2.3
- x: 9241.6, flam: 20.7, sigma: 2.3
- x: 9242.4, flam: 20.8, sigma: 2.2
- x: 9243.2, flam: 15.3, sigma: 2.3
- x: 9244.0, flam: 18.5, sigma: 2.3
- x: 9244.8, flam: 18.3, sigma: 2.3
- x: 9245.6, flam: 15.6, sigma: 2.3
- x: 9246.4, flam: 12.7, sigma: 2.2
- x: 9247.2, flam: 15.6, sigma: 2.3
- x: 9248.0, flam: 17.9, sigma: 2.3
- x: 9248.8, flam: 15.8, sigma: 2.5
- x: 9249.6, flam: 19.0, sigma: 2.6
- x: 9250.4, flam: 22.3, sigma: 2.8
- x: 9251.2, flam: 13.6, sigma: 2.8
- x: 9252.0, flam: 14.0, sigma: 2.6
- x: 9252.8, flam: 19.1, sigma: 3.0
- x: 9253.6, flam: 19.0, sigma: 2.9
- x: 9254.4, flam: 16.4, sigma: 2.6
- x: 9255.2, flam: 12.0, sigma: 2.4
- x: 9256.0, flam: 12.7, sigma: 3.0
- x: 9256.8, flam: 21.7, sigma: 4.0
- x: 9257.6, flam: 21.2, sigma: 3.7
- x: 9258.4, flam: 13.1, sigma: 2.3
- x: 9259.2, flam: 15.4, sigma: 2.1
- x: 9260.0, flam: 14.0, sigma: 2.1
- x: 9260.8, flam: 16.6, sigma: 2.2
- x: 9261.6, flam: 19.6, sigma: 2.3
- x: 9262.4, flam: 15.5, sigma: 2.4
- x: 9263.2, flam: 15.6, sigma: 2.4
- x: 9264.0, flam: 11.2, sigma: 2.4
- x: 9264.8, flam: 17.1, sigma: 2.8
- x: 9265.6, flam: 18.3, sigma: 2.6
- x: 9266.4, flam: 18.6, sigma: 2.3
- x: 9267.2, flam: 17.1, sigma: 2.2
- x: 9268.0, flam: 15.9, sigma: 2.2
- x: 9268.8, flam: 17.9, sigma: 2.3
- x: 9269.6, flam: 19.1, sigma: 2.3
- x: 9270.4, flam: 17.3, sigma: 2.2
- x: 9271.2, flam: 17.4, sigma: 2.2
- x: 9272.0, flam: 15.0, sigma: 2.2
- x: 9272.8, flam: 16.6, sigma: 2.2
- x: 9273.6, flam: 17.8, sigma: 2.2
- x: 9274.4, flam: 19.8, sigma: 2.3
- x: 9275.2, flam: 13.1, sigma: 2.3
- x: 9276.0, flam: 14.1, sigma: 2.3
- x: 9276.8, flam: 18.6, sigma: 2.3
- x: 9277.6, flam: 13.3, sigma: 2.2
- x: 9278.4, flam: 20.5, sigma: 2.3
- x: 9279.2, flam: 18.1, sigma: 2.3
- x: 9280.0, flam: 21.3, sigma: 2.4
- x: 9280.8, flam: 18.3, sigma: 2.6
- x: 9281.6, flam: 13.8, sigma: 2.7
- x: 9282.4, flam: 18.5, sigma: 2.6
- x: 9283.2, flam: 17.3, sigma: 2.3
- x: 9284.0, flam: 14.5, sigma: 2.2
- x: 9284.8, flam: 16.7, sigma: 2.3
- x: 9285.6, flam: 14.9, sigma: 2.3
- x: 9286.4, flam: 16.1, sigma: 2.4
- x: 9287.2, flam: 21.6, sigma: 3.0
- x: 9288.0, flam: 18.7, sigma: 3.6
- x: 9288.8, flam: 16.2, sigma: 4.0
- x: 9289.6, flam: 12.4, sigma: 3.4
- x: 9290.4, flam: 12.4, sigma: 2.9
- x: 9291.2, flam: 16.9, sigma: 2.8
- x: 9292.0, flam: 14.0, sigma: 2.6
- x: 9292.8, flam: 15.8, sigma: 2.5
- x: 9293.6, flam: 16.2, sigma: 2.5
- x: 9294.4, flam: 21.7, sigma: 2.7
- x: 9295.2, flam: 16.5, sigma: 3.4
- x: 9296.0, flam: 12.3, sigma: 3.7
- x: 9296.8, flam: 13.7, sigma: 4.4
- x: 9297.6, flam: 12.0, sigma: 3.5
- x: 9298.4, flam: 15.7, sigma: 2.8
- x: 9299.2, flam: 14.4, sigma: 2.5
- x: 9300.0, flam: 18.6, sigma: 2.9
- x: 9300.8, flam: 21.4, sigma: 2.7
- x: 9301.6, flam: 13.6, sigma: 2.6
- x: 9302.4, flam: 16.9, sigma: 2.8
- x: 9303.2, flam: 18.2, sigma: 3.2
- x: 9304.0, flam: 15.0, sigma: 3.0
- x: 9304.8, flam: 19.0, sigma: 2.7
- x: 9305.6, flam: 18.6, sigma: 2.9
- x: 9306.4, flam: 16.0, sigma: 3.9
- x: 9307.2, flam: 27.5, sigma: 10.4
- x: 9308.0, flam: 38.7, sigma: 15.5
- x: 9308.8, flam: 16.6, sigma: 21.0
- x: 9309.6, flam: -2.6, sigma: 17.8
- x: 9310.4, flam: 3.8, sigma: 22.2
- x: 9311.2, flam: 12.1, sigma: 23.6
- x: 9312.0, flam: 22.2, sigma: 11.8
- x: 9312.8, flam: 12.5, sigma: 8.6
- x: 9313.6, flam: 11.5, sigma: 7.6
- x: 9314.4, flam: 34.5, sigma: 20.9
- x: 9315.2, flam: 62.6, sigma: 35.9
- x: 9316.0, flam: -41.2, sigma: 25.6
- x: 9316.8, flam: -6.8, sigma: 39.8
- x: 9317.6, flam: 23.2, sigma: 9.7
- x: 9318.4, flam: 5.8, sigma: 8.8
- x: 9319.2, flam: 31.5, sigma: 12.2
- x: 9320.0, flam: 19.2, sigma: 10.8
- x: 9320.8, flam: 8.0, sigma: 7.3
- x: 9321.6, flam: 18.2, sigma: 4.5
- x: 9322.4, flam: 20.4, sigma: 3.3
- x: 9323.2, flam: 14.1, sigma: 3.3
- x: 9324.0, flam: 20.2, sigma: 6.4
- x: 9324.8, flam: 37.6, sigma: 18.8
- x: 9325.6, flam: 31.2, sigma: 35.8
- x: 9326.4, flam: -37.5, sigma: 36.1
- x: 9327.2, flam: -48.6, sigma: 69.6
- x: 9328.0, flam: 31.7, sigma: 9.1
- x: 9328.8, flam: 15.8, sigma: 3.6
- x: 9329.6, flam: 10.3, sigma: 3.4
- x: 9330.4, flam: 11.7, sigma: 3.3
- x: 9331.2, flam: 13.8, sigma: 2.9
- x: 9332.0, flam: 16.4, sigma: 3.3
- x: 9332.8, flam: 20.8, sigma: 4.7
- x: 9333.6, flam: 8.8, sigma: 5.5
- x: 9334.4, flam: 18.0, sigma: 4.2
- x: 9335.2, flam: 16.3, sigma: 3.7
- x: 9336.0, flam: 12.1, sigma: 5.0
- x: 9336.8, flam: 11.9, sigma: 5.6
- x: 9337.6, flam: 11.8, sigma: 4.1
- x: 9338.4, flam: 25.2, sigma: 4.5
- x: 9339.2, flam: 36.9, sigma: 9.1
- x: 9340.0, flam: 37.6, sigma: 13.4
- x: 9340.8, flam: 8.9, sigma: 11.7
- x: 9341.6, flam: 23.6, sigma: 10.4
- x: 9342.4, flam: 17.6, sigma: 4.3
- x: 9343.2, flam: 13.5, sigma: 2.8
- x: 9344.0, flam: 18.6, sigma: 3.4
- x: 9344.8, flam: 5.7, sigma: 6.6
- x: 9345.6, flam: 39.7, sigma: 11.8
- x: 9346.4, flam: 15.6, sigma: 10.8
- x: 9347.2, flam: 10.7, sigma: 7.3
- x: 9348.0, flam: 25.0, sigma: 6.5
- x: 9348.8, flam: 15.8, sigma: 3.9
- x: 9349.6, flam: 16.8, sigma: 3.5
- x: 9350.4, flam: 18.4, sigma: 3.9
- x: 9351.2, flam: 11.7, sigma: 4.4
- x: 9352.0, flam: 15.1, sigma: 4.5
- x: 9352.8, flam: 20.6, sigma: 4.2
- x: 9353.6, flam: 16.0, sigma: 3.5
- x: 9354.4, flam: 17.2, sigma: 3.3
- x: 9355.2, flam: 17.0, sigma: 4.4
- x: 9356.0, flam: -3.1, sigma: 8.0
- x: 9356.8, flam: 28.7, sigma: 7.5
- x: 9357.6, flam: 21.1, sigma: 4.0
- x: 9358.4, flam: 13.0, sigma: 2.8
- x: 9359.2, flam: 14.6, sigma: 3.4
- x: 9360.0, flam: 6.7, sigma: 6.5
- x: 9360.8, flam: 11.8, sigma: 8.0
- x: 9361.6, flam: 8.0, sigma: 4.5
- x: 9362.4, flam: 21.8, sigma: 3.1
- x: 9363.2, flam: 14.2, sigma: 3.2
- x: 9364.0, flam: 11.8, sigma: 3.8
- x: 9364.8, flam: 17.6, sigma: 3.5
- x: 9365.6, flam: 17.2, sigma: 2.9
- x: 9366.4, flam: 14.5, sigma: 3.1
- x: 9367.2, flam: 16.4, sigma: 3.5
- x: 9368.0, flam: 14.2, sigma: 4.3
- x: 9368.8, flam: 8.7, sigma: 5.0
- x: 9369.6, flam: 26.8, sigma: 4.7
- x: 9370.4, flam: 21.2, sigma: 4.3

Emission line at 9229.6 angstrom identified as [O III] 5007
